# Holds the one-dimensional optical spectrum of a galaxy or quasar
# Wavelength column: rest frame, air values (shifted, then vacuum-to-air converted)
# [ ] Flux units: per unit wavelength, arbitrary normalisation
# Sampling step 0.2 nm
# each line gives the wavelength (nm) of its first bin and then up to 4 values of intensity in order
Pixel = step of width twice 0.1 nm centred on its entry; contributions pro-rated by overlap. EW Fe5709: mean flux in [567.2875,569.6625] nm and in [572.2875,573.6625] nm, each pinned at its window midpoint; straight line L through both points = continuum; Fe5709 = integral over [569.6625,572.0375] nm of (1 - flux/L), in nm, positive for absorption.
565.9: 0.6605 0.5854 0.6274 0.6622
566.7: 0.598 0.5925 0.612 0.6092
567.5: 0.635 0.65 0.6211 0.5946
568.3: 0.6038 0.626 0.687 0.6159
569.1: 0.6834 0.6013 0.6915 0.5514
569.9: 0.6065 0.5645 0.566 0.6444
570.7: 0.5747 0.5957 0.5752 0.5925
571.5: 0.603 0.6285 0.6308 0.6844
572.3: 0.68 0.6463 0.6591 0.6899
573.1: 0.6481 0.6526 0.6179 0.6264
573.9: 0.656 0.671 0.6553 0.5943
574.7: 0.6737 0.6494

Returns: 0.17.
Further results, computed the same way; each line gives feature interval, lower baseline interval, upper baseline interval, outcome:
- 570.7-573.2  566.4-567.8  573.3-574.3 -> 0.02 nm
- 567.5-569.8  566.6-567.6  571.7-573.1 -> -0.02 nm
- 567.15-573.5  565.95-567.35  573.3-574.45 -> 0.03 nm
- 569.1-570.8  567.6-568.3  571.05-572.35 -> 0.05 nm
